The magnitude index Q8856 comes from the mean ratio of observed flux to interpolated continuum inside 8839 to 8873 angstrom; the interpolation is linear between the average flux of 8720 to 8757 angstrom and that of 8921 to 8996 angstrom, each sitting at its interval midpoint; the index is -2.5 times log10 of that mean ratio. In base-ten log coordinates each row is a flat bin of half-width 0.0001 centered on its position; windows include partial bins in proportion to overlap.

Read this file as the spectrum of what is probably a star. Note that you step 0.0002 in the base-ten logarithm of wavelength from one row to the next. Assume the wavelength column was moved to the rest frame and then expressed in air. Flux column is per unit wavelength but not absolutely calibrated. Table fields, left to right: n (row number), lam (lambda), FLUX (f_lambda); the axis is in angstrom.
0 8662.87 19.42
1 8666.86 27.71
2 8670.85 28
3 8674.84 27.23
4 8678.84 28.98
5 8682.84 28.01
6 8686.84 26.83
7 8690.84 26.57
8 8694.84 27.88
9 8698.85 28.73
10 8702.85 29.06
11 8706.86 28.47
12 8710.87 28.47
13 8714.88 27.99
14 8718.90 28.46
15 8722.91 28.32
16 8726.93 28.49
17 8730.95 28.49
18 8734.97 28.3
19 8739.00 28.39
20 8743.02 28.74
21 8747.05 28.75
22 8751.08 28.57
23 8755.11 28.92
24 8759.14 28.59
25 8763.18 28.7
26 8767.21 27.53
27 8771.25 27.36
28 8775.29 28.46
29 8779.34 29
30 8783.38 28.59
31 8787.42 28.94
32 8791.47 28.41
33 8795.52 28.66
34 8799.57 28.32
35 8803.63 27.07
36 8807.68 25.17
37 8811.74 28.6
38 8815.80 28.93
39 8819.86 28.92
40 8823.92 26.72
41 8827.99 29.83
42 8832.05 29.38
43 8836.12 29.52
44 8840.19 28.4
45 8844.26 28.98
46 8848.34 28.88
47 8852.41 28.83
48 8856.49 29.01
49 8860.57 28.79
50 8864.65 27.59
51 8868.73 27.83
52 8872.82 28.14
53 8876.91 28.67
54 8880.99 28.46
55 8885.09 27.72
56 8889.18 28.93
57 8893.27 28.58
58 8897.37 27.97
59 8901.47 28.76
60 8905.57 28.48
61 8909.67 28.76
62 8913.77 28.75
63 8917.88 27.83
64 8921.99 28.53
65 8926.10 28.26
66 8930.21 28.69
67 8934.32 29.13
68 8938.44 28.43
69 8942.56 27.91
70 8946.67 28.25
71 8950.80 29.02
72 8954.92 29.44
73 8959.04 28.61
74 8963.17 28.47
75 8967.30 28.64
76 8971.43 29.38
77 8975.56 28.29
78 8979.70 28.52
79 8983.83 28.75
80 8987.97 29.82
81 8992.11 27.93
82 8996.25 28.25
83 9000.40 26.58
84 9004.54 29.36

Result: 0.00 mag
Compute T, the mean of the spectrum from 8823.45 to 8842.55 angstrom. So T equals 28.9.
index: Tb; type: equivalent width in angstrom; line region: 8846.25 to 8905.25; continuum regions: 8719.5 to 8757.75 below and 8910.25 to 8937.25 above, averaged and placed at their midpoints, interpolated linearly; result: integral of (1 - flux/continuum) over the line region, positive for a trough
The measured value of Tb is 0.21 angstrom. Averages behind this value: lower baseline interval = 28.6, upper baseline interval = 28.5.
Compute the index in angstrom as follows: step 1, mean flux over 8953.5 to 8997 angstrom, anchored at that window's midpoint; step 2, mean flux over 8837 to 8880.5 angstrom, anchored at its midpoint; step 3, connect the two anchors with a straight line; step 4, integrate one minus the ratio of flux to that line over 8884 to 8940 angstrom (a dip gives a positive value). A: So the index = 0.3 angstrom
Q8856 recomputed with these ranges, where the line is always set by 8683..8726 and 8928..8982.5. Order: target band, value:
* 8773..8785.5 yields -0.02 mag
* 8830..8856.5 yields -0.02 mag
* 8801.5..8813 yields 0.06 mag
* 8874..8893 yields 0.00 mag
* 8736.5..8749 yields -0.02 mag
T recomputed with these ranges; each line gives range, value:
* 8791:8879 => 28.4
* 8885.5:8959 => 28.6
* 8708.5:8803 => 28.4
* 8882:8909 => 28.4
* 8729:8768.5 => 28.5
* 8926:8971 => 28.7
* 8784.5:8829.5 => 28.1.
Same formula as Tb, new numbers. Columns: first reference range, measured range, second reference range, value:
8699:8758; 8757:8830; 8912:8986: 0.9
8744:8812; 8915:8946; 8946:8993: 0.3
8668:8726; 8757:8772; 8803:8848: 0.1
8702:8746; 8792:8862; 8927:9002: 0.1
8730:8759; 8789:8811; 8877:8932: 0.7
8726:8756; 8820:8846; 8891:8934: -0.3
